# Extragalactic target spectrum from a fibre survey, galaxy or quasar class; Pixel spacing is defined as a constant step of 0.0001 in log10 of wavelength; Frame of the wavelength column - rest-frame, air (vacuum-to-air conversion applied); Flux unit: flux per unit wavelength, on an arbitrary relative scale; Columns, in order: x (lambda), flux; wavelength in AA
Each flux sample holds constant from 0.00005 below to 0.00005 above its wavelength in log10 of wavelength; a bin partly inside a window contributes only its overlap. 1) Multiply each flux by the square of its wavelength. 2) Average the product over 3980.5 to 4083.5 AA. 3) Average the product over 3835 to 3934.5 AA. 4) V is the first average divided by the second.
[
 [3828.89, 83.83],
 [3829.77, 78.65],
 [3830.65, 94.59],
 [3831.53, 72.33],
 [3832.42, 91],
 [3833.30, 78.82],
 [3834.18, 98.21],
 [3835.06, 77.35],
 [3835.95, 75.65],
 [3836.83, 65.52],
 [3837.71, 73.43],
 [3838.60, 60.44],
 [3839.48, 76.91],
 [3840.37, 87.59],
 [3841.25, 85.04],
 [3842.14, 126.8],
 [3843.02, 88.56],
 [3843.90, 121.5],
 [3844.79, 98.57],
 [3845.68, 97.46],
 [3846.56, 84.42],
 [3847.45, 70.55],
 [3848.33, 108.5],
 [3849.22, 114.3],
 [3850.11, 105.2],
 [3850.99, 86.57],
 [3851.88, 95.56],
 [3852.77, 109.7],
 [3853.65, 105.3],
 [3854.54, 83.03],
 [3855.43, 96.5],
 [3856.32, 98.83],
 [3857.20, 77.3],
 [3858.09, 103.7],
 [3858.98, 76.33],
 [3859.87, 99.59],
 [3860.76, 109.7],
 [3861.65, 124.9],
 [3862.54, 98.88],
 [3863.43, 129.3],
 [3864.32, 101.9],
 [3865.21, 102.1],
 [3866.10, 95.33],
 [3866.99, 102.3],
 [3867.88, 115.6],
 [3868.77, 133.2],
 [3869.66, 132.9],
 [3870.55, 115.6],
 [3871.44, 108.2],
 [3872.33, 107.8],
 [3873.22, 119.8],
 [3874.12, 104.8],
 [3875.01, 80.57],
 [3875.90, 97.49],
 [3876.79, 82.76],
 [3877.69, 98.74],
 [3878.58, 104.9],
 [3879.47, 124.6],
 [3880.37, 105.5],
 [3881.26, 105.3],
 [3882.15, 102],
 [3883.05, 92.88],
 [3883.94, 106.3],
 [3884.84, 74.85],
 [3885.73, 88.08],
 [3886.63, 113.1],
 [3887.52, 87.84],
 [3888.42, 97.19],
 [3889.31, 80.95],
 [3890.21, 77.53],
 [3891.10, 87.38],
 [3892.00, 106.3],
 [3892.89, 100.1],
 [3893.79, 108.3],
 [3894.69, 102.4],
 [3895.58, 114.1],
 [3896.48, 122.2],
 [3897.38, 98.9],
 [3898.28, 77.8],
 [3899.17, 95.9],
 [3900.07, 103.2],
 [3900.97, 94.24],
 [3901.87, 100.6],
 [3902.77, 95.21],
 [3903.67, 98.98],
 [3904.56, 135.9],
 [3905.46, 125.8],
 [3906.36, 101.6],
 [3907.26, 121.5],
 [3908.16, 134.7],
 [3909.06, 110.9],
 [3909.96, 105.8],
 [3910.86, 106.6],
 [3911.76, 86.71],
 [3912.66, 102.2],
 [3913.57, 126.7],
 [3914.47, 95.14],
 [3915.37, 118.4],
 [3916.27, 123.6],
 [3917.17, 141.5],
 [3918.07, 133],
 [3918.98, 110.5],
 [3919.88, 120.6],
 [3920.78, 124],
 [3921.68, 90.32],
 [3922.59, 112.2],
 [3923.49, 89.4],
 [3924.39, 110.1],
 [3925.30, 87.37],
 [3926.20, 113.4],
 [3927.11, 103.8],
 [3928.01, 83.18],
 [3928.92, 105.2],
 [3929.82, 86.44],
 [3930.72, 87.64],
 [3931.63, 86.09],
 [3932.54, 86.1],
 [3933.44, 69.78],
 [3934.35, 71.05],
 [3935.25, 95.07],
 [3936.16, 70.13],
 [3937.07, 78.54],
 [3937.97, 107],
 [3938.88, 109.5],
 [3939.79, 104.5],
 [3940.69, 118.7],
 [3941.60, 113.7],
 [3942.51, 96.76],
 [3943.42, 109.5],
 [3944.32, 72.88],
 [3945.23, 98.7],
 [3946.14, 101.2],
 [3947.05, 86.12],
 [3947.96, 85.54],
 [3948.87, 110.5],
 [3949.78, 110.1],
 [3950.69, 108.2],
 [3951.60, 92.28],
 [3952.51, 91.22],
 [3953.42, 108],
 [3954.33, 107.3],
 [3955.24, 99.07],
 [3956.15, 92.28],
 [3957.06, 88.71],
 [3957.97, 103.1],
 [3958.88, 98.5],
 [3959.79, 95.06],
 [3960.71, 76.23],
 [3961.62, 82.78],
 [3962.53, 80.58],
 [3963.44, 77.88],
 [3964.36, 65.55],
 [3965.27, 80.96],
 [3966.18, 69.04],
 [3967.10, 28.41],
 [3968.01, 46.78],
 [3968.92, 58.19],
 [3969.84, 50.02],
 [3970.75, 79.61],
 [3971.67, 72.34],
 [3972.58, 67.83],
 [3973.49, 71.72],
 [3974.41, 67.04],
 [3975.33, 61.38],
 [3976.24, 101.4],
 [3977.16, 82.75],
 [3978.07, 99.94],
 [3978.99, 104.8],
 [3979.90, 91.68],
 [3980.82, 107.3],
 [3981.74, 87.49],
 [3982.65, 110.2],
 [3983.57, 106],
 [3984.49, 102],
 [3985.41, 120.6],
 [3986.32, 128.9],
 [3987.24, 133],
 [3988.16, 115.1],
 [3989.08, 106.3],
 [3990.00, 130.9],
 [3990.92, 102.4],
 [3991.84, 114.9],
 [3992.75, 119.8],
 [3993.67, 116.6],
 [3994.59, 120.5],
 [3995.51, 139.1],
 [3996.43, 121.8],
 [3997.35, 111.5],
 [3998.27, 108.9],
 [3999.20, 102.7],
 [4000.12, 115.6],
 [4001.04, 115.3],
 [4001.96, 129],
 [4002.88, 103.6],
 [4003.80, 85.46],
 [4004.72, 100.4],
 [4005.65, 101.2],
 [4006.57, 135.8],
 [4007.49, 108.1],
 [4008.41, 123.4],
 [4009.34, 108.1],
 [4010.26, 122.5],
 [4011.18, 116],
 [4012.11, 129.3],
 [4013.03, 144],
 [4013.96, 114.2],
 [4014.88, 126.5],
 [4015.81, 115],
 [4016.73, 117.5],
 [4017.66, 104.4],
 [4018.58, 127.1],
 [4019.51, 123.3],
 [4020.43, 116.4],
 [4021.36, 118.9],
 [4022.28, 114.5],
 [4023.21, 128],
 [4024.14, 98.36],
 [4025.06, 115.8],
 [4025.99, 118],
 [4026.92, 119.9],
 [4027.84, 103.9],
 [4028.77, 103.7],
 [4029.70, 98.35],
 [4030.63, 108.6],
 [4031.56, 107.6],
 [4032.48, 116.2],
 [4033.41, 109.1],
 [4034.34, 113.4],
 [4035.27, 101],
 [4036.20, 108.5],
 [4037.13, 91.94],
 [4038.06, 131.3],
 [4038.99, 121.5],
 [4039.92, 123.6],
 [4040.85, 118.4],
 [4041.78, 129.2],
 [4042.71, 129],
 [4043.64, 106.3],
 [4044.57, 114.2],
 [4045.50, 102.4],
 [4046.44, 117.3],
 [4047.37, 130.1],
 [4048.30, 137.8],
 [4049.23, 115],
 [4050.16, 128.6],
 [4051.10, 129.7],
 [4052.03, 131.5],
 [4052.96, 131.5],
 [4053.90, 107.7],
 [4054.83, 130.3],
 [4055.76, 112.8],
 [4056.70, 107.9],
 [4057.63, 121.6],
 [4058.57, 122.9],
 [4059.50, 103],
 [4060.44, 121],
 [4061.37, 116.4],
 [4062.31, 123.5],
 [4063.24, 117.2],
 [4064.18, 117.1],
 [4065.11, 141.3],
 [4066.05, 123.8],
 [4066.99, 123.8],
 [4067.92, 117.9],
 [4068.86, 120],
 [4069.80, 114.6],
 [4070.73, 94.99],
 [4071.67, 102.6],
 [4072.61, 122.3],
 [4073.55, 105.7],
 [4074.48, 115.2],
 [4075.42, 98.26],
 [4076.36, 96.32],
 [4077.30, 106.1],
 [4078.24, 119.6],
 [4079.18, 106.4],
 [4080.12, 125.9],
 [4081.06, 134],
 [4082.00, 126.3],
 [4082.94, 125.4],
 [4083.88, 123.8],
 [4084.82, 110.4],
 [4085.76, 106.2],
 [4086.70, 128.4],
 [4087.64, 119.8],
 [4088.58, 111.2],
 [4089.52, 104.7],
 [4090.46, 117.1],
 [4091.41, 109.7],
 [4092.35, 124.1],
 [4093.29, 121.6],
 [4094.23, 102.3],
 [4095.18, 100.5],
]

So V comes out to 1.2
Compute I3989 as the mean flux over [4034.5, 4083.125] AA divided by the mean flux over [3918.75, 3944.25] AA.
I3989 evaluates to 1.21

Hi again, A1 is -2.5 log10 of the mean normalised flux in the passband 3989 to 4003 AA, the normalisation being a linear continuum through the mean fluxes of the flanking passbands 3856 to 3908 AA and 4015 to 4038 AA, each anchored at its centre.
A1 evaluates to -0.06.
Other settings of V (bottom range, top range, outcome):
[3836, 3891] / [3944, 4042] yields 1.12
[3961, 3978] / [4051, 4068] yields 1.81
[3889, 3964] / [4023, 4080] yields 1.23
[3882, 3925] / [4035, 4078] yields 1.20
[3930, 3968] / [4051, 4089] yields 1.38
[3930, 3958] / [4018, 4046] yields 1.25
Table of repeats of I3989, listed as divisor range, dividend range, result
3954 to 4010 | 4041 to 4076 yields 1.22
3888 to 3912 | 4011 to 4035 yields 1.12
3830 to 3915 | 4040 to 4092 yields 1.18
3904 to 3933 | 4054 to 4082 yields 1.07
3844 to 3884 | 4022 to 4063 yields 1.13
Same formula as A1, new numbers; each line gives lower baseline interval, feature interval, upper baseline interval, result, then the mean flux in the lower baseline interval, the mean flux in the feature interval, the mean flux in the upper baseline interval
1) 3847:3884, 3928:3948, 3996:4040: 0.17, 103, 92.7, 114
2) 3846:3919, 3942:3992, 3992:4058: 0.21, 104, 91.5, 117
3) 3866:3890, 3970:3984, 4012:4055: 0.28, 103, 86.6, 117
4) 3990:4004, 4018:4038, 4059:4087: 0.03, 115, 112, 116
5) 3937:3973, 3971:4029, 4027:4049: -0.08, 88.2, 110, 114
